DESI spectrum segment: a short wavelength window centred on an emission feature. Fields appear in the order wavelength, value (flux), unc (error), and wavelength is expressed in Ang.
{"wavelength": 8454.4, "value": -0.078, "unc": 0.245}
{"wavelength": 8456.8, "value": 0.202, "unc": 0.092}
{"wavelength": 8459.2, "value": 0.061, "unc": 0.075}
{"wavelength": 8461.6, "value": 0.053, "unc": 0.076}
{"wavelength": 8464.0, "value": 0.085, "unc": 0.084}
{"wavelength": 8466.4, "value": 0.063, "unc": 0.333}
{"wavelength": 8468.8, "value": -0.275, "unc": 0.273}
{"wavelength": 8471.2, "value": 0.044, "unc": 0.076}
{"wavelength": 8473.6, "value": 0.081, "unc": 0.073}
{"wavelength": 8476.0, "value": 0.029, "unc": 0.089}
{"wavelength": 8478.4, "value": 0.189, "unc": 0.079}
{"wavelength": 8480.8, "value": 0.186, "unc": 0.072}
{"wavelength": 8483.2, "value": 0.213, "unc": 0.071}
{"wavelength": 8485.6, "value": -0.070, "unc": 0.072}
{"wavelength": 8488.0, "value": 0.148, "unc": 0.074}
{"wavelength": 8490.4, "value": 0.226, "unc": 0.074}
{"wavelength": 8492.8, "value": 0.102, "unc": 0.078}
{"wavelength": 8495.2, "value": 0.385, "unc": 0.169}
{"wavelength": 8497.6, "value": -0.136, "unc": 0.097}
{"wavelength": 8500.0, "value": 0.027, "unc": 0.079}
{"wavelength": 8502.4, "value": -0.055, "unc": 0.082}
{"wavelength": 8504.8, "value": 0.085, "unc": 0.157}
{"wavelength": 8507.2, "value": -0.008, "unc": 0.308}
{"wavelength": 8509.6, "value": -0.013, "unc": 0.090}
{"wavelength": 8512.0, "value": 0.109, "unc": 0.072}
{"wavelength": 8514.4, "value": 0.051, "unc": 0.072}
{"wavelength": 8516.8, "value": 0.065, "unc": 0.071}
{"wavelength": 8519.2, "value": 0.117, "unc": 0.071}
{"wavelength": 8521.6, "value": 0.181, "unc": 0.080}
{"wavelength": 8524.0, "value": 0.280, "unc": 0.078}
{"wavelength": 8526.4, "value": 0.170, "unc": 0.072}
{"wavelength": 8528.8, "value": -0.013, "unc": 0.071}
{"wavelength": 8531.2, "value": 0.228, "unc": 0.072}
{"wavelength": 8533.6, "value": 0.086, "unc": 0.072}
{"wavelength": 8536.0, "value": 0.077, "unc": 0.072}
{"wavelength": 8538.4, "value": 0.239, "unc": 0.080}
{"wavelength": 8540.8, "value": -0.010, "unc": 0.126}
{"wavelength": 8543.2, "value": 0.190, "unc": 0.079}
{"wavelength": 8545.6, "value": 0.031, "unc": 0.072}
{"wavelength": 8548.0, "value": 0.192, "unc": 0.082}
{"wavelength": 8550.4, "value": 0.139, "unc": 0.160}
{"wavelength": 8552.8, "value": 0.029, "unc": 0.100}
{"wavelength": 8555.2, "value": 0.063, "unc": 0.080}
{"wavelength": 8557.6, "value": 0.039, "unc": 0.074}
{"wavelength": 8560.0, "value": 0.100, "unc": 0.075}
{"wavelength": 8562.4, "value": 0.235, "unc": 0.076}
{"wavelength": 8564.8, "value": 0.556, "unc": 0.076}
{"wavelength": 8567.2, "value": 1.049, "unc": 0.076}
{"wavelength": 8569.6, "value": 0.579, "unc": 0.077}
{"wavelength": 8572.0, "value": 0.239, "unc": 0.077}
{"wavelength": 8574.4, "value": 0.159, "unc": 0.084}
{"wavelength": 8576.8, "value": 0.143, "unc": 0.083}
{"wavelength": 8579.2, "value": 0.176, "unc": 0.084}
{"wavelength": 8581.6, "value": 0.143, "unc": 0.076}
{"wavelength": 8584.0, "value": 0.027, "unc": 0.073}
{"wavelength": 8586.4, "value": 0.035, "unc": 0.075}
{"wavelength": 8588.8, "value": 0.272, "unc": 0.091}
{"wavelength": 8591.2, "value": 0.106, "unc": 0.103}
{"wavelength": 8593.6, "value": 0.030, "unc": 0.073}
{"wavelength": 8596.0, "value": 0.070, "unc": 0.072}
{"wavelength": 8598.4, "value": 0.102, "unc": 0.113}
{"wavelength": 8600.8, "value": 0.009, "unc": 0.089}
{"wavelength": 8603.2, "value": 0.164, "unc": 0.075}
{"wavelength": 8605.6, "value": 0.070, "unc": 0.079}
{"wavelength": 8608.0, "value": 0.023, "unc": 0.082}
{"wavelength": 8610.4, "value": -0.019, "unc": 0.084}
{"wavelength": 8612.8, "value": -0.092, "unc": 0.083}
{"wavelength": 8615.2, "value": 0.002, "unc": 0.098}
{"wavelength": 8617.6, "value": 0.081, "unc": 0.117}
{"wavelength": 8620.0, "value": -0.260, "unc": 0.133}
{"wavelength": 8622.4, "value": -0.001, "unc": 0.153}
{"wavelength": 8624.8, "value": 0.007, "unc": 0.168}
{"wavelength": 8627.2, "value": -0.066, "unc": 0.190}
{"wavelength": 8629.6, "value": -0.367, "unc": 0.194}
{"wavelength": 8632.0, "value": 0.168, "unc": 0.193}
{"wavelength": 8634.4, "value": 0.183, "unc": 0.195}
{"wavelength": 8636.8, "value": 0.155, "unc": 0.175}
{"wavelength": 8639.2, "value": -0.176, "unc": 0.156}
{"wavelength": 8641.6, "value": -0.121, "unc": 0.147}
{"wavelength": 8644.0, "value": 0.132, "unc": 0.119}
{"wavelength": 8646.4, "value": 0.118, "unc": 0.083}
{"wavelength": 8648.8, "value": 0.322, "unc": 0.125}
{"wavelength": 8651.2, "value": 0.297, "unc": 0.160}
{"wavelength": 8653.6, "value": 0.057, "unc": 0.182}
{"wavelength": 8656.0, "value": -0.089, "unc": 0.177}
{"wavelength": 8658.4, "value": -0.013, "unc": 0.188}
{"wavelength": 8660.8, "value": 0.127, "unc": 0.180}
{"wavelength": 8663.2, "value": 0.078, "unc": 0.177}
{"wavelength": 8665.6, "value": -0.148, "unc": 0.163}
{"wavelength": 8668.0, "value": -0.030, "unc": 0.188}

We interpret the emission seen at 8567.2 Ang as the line Hbeta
